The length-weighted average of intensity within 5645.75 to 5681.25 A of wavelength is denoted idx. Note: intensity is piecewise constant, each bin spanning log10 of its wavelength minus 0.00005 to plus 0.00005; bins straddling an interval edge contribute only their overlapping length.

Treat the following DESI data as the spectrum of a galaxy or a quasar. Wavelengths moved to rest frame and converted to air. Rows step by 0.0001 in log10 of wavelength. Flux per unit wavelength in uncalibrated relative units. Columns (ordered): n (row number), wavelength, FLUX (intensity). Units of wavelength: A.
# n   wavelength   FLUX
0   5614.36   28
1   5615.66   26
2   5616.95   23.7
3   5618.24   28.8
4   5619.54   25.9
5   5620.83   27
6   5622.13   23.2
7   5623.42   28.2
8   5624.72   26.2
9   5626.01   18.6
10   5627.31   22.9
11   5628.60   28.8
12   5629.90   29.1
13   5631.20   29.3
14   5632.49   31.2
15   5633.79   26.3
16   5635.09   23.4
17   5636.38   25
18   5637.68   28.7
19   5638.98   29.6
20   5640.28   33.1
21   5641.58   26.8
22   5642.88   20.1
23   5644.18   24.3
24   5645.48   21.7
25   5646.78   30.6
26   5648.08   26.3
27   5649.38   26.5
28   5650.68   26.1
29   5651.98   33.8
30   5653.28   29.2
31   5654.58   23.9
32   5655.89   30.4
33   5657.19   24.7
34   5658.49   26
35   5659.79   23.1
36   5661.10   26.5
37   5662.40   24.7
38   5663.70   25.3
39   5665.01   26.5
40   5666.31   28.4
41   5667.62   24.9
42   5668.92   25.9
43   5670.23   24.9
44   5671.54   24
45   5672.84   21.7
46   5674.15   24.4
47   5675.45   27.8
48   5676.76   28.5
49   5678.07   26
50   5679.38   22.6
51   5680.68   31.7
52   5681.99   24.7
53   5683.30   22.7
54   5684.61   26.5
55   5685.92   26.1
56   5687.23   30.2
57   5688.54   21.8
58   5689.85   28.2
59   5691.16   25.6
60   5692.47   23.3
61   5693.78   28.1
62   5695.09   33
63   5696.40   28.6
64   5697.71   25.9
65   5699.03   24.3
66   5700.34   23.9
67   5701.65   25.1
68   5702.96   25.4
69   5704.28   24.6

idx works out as 26.4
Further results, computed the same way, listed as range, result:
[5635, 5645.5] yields 26.2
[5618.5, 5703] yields 26.3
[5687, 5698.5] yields 27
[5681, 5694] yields 25.8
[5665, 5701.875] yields 26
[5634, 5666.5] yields 26.6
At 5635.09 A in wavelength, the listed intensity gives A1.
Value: 23.4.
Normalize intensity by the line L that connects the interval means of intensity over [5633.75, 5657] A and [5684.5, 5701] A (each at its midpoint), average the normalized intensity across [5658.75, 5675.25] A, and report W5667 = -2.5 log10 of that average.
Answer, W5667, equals 0.07 mag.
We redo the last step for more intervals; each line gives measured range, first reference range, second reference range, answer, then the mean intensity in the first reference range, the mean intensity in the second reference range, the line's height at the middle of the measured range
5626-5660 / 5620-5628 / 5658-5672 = -0.081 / 24.4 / 25.5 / 24.9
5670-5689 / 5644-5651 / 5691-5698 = 0.062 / 26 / 27.6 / 27.1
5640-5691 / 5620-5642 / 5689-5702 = 0.025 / 26.9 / 26.6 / 26.7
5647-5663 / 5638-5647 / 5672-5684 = -0.030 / 26.5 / 25.6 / 26.1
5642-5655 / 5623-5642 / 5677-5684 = 0.014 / 27.1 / 25.7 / 26.7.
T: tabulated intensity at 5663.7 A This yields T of 25.3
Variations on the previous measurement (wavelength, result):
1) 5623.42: 28.2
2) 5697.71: 25.9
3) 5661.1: 26.5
